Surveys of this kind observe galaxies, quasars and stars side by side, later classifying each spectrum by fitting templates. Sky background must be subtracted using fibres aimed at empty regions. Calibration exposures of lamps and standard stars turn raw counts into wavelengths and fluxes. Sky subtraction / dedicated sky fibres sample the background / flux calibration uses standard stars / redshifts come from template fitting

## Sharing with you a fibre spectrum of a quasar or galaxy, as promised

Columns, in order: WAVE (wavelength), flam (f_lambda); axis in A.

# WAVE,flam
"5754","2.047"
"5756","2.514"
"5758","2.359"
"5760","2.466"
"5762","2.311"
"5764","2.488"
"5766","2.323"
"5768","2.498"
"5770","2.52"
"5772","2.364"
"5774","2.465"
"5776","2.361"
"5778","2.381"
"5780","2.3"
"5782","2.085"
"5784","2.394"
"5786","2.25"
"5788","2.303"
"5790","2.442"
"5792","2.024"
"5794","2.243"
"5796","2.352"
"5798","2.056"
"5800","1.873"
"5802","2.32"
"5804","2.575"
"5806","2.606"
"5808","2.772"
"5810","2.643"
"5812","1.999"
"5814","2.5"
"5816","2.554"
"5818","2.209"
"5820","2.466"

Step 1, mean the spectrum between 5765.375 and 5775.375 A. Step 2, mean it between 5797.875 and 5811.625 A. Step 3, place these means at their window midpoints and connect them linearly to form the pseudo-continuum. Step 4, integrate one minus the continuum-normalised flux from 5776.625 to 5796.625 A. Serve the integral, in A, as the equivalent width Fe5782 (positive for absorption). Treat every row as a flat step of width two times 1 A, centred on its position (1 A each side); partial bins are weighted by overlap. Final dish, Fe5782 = 1.2 A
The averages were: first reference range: 2.44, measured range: 2.28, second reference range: 2.41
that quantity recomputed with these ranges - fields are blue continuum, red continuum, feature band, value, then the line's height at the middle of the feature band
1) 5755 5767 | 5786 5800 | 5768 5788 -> -0.4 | 2.3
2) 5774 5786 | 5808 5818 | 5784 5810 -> 0.5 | 2.38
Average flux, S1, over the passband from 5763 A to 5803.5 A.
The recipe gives 2.31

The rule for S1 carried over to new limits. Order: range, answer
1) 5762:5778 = 2.42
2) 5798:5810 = 2.42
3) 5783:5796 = 2.28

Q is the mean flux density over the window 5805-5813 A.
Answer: 2.5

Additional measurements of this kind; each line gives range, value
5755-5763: 2.41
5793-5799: 2.22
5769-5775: 2.45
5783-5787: 2.32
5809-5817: 2.42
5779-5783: 2.19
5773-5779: 2.4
